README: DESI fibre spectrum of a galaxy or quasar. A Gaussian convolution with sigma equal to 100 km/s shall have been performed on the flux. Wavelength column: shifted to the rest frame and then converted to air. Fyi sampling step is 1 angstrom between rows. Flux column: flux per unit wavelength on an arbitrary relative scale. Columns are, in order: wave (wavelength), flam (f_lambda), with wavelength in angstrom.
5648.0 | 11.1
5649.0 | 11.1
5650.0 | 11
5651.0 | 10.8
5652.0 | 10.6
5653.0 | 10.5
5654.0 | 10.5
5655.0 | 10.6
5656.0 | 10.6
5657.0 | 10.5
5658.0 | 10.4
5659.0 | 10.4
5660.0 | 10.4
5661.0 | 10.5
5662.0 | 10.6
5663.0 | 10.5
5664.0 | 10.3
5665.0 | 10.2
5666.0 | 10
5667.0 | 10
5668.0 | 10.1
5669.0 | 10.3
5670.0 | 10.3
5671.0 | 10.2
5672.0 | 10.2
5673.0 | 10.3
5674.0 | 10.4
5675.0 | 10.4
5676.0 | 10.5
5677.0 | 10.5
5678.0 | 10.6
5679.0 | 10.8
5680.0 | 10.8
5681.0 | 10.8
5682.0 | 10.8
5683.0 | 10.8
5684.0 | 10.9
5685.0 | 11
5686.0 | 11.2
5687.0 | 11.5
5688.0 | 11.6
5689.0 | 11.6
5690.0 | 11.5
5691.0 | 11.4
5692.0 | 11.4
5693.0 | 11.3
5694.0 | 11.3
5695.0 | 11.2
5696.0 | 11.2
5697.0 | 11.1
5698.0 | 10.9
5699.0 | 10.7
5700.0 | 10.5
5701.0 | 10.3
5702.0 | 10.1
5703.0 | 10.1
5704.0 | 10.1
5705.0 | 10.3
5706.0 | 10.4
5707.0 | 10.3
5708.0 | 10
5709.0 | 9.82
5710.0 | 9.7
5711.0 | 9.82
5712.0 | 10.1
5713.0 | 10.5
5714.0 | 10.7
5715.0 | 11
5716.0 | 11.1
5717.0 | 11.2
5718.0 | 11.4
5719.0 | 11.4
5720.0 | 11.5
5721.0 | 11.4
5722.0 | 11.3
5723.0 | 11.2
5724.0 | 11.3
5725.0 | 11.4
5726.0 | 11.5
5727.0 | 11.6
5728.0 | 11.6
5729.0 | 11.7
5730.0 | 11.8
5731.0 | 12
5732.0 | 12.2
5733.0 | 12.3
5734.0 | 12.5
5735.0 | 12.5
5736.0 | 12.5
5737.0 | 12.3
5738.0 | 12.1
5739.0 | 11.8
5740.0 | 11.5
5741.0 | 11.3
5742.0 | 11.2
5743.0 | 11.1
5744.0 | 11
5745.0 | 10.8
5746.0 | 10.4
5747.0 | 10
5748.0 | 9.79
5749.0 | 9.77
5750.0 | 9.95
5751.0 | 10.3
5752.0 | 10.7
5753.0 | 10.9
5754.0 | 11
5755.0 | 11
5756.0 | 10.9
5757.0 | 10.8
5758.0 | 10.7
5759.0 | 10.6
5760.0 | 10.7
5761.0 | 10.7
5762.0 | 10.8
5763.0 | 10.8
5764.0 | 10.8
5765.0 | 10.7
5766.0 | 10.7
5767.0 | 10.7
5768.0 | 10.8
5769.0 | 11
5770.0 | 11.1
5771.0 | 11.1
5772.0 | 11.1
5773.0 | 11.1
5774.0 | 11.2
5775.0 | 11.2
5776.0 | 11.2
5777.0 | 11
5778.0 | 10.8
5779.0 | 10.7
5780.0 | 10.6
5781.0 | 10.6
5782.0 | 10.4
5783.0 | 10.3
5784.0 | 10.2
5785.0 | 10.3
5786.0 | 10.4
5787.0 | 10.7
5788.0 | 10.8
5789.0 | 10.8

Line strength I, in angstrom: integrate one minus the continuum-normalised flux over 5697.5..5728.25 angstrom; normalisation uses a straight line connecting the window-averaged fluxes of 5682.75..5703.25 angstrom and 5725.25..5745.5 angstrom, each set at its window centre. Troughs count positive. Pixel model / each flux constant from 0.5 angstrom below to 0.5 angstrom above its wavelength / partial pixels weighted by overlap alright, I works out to 1.7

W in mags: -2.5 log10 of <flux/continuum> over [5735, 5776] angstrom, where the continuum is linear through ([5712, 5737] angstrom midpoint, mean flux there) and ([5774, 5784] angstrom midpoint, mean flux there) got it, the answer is 0.01 mag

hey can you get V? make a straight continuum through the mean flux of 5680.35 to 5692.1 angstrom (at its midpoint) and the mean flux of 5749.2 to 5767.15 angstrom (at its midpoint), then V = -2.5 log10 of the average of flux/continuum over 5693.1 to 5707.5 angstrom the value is 0.047 mag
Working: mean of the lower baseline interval 11.2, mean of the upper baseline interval 10.7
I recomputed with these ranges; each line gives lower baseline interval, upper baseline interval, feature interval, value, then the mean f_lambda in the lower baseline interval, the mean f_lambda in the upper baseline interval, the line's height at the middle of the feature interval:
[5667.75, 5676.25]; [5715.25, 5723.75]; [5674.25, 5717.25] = 0.2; 10.3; 11.3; 10.8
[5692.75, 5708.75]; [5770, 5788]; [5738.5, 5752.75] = 0.0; 10.6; 10.8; 10.7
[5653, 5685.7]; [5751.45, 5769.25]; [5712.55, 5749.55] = -2.3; 10.5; 10.8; 10.7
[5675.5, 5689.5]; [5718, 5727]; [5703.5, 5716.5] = 1.1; 11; 11.4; 11.3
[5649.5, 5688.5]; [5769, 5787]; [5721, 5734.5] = -1.3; 10.6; 10.8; 10.7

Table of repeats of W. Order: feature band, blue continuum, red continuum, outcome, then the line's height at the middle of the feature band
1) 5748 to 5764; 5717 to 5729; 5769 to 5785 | 0.04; 11.1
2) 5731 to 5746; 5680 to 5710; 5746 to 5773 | -0.10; 10.7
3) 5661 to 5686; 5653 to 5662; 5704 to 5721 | 0.00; 10.5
